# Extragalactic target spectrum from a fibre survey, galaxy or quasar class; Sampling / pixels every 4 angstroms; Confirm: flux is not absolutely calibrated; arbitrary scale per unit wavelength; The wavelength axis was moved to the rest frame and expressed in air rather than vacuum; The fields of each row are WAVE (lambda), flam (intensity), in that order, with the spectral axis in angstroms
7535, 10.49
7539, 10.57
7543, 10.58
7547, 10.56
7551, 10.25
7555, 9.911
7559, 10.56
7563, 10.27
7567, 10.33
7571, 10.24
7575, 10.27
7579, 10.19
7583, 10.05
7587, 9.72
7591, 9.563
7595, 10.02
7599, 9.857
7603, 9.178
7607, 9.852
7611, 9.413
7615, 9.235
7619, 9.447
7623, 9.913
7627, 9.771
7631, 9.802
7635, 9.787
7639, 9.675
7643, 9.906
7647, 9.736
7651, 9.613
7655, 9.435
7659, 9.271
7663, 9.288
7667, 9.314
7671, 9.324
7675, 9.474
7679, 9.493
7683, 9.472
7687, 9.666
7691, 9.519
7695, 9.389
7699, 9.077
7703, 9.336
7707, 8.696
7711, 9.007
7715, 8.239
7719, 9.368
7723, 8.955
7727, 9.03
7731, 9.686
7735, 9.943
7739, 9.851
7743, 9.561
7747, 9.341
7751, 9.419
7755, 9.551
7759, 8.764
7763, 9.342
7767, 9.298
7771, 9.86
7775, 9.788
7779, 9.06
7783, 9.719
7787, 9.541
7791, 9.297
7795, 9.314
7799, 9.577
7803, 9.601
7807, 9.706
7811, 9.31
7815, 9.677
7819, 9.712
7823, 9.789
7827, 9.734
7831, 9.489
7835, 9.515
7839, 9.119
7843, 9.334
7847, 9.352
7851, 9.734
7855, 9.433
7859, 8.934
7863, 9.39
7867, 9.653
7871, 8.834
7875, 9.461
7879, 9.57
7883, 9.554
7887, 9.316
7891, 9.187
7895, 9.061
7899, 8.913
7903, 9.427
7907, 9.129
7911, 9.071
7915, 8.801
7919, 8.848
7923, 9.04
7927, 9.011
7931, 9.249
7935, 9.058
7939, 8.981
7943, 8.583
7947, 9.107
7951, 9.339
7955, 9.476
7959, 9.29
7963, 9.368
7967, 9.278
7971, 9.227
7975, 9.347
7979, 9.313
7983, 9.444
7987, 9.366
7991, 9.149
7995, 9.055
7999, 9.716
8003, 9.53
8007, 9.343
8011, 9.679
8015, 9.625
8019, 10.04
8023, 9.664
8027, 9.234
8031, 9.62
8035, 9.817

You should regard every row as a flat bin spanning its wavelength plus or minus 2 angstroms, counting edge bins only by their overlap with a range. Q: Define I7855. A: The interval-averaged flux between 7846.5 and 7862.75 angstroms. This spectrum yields 9.37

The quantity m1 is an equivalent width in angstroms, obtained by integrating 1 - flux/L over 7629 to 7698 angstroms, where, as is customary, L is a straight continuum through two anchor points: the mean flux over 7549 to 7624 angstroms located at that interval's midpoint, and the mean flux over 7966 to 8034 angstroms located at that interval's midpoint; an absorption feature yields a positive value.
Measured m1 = 2.1 angstroms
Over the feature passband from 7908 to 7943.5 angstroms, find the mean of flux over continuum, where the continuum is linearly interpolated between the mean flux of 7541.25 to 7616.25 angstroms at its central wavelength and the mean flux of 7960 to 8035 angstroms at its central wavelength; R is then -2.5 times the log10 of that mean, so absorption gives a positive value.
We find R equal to 0.07 mag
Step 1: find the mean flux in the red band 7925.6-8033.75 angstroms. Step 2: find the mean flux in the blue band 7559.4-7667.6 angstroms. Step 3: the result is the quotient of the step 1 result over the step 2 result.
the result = 1.0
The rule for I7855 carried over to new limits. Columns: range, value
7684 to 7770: 9.3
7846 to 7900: 9.32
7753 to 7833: 9.51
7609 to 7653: 9.66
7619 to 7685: 9.58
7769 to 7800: 9.52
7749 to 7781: 9.39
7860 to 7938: 9.18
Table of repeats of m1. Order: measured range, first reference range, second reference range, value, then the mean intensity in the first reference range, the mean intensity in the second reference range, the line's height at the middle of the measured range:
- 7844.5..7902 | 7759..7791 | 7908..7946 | -1.10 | 9.45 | 8.97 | 9.14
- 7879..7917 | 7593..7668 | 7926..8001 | 0.50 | 9.61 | 9.23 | 9.31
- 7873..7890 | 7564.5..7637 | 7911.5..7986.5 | -0.32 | 9.82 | 9.16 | 9.28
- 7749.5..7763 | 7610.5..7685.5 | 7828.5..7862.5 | 0.28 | 9.55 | 9.37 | 9.45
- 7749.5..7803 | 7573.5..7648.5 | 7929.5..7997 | 0.38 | 9.75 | 9.21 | 9.5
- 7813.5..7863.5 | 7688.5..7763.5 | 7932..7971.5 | -1.40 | 9.27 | 9.17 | 9.22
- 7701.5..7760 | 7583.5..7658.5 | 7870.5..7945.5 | 1.21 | 9.66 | 9.12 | 9.45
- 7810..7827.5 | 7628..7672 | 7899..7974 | -0.66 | 9.57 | 9.12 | 9.31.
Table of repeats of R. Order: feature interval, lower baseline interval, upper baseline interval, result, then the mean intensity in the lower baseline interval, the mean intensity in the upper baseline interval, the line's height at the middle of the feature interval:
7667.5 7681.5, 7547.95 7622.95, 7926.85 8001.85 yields 0.04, 9.92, 9.24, 9.76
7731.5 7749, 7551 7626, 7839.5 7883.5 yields -0.01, 9.9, 9.37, 9.61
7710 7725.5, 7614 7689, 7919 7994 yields 0.07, 9.56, 9.19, 9.48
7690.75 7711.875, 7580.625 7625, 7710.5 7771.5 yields 0.03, 9.66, 9.32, 9.42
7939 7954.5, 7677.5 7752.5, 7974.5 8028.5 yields 0.05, 9.32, 9.47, 9.44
